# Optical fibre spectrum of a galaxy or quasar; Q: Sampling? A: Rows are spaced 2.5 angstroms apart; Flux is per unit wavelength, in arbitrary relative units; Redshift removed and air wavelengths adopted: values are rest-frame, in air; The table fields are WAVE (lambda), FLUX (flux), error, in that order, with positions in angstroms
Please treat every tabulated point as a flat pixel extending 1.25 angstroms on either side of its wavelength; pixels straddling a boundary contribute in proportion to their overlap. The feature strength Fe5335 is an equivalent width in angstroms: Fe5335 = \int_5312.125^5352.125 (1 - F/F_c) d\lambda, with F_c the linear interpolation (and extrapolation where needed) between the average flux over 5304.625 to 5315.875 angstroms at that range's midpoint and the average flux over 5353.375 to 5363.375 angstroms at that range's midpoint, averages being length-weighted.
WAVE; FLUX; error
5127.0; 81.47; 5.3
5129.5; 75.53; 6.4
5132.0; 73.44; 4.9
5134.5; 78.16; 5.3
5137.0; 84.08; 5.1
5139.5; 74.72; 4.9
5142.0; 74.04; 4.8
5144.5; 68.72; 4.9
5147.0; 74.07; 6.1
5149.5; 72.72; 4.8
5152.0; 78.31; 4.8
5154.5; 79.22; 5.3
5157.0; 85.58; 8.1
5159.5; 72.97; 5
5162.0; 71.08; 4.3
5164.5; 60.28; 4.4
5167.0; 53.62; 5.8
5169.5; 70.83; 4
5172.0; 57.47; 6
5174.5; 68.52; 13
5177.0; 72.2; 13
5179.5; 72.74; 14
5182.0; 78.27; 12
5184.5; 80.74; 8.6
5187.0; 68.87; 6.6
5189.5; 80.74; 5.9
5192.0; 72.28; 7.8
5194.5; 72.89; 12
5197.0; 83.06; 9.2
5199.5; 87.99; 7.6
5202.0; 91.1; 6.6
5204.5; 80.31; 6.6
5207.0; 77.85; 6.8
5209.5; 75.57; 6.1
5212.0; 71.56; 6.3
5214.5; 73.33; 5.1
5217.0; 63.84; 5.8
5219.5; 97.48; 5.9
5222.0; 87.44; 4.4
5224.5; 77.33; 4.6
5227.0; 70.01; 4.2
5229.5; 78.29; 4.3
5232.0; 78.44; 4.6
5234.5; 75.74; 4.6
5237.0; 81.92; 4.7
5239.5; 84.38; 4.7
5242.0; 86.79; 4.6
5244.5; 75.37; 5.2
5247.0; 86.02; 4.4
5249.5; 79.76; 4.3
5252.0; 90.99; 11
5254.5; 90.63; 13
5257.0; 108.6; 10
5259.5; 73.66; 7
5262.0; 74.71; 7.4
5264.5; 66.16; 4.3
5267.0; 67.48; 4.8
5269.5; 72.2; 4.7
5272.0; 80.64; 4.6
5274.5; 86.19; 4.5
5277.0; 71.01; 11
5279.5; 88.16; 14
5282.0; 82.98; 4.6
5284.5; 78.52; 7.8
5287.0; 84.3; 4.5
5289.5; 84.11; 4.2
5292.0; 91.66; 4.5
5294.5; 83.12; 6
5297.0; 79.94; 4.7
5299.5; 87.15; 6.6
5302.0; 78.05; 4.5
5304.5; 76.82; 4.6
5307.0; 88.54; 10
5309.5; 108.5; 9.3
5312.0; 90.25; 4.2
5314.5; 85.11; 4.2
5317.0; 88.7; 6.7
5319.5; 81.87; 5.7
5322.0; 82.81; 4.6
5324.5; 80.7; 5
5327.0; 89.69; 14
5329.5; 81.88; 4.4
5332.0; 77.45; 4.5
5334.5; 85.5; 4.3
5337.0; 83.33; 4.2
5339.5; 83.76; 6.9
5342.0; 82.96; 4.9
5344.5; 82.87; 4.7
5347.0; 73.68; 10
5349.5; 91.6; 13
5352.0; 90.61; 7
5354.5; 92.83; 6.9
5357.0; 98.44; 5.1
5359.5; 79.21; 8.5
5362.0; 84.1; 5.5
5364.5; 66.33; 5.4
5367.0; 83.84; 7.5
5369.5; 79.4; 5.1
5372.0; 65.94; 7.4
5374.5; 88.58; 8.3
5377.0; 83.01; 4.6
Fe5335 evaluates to 2.7 angstroms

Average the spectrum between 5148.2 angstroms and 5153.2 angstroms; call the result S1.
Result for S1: 75.5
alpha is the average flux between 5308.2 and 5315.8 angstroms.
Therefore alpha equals 94.5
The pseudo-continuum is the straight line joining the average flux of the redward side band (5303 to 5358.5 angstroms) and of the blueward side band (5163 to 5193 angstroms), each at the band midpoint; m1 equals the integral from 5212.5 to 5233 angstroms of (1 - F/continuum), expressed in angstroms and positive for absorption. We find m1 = -0.96 angstroms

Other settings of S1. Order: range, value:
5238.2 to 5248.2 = 83.1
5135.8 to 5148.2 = 75.1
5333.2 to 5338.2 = 84.4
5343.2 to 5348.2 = 78.4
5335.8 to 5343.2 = 83.4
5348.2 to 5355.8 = 91.6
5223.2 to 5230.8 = 75.3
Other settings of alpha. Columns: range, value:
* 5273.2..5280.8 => 81.8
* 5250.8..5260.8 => 90.9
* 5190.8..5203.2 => 81.5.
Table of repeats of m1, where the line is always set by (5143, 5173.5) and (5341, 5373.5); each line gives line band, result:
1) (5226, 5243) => -0.98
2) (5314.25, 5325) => -0.50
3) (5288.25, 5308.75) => -1.39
